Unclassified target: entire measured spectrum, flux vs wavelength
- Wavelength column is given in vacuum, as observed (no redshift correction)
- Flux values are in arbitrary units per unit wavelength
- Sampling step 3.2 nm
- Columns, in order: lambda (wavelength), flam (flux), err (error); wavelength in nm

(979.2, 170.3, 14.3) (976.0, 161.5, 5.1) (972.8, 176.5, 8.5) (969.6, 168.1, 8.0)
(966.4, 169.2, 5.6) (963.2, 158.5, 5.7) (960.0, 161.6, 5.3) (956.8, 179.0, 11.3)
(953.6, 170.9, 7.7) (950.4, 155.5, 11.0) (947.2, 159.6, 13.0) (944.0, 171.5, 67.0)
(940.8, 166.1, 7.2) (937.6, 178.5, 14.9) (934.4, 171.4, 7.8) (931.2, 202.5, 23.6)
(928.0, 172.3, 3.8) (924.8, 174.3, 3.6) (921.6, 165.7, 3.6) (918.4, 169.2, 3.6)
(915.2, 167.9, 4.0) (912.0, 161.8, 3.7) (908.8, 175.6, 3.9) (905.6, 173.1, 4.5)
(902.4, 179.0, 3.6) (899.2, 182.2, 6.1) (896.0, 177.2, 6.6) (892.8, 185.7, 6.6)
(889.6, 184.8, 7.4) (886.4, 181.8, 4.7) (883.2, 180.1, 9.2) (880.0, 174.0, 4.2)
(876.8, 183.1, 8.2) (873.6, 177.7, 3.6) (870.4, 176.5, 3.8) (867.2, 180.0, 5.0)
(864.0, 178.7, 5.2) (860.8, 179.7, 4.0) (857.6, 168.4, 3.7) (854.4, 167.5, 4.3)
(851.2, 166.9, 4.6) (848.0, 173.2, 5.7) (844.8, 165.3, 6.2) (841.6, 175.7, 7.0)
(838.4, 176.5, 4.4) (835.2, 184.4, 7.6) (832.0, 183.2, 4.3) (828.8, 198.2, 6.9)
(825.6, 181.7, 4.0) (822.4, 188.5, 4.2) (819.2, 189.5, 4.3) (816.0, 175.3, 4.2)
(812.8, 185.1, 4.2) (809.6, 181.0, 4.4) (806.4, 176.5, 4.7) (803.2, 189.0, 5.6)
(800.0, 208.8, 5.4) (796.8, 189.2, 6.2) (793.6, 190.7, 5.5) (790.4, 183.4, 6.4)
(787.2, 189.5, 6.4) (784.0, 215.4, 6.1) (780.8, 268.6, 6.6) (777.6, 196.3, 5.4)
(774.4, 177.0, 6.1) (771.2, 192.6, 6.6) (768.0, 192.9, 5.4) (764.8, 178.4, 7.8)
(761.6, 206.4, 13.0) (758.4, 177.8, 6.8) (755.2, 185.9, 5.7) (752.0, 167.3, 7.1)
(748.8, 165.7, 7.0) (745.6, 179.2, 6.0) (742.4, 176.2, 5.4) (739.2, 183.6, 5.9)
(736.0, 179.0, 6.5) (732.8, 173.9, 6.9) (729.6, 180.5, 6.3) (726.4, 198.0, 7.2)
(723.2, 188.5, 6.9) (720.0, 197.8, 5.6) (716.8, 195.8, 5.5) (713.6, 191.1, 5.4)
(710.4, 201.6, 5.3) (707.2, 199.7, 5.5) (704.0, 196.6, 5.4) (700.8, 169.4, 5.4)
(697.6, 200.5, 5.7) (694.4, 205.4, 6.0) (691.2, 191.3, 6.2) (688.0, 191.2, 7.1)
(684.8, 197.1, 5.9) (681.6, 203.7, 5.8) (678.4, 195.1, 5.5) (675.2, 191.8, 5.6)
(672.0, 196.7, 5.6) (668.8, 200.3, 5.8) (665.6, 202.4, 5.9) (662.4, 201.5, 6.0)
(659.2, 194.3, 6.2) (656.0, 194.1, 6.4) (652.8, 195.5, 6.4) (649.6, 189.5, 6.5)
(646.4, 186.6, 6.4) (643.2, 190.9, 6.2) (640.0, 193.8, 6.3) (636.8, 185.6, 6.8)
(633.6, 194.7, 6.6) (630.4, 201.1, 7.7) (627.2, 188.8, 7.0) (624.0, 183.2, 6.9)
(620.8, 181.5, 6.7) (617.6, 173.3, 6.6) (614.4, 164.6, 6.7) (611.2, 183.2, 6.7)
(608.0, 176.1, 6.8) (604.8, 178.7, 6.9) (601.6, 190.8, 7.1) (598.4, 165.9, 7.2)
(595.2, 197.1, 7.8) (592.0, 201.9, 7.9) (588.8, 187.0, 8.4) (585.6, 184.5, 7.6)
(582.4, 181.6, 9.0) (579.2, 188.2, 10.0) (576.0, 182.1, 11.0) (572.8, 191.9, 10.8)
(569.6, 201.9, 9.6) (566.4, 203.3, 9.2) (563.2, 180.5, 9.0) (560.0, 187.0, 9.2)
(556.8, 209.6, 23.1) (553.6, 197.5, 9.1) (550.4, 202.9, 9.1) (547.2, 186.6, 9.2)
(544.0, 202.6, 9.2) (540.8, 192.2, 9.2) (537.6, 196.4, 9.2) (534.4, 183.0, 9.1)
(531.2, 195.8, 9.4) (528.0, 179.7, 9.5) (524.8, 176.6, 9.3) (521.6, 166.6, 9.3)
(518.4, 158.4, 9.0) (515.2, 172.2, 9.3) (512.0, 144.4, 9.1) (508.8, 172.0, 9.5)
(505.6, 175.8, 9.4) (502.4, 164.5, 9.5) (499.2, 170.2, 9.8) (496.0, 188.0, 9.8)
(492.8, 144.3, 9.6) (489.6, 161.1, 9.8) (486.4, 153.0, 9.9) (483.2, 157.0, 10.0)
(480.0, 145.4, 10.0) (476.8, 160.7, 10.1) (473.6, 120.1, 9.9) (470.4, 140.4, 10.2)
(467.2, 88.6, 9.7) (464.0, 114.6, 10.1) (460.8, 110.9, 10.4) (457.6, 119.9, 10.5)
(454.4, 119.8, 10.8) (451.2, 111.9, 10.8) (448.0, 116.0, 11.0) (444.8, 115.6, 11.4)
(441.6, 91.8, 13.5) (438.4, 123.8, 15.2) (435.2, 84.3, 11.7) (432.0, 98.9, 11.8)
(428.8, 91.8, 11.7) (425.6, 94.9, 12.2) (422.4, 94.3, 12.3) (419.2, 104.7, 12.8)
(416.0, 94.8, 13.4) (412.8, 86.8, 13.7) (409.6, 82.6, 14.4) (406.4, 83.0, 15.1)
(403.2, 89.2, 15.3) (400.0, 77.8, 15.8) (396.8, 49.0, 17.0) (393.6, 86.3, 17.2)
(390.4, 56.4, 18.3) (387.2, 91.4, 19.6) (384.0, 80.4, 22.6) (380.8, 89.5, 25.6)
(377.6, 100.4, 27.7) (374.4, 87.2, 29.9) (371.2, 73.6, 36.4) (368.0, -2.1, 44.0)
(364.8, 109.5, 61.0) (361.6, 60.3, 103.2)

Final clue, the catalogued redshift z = 0.189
